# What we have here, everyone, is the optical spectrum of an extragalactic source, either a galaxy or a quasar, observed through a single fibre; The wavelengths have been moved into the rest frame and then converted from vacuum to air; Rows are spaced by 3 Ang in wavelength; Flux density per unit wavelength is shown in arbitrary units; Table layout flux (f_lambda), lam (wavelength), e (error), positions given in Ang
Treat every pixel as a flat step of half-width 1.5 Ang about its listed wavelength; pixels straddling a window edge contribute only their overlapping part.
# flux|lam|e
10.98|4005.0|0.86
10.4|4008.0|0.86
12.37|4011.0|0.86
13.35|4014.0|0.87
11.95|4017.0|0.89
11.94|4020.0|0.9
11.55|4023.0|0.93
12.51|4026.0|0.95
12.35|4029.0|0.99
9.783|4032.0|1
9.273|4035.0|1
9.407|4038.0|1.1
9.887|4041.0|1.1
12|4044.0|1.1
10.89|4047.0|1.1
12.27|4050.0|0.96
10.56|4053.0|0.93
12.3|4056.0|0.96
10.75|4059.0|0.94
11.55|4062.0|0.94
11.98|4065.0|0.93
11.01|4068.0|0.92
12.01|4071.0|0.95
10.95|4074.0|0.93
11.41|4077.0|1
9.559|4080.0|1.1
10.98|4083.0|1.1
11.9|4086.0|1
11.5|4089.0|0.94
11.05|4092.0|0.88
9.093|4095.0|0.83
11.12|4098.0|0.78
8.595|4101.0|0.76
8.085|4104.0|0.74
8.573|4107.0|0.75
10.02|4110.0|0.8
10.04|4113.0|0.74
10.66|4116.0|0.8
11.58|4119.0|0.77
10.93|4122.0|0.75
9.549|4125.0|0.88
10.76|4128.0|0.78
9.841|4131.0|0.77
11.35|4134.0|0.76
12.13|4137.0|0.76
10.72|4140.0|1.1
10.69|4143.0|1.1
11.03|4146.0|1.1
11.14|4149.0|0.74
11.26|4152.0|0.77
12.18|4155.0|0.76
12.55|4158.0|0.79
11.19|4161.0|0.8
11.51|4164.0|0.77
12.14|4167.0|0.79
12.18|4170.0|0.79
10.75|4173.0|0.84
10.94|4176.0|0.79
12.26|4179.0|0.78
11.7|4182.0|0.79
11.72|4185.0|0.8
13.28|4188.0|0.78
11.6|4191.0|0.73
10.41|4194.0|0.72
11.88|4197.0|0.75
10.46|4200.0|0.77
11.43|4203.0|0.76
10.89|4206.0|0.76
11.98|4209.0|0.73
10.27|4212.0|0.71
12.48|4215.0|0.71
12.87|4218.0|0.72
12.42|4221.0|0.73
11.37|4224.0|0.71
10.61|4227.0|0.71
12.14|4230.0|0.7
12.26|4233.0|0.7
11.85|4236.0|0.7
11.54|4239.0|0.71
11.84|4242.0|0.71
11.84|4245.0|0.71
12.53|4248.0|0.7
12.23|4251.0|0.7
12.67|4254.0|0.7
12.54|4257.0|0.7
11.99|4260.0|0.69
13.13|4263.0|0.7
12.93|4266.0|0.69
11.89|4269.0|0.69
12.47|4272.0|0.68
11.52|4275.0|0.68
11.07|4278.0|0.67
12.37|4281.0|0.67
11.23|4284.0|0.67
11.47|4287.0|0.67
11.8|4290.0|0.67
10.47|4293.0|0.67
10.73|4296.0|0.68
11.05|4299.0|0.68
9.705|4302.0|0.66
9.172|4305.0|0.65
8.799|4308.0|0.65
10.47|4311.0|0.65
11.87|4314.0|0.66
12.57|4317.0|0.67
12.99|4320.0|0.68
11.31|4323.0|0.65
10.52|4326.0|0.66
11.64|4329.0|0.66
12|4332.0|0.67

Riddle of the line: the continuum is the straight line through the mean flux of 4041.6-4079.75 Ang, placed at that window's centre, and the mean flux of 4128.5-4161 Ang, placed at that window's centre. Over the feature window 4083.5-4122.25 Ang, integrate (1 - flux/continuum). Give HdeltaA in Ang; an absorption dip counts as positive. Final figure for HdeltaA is 3.7 Ang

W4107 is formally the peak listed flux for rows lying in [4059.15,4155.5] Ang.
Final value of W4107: 12.18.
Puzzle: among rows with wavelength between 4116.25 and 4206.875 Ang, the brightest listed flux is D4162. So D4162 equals 13.28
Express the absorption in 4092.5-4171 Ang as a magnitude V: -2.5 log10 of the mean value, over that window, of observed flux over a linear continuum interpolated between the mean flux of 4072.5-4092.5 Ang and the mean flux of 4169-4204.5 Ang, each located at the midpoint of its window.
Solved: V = 0.06 mag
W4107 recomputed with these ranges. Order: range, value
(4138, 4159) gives 12.55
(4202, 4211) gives 11.98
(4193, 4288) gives 13.13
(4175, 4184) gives 12.26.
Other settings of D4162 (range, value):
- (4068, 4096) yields 12.01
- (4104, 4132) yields 11.58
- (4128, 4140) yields 12.13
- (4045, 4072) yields 12.3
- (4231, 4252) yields 12.53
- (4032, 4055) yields 12.27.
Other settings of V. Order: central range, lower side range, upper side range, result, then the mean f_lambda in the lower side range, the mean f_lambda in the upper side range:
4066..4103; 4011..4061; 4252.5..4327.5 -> 0.06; 11.3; 11.5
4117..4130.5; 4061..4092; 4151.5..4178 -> 0.08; 11.3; 11.7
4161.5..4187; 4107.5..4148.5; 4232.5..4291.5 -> -0.05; 10.7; 12.1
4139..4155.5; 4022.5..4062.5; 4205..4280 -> 0.04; 11.1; 12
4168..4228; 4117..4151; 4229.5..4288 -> -0.01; 10.9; 12.1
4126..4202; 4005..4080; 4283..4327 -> -0.03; 11.3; 10.9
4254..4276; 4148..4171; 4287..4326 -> -0.11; 11.8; 10.9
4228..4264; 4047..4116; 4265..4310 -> -0.11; 10.7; 11.1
